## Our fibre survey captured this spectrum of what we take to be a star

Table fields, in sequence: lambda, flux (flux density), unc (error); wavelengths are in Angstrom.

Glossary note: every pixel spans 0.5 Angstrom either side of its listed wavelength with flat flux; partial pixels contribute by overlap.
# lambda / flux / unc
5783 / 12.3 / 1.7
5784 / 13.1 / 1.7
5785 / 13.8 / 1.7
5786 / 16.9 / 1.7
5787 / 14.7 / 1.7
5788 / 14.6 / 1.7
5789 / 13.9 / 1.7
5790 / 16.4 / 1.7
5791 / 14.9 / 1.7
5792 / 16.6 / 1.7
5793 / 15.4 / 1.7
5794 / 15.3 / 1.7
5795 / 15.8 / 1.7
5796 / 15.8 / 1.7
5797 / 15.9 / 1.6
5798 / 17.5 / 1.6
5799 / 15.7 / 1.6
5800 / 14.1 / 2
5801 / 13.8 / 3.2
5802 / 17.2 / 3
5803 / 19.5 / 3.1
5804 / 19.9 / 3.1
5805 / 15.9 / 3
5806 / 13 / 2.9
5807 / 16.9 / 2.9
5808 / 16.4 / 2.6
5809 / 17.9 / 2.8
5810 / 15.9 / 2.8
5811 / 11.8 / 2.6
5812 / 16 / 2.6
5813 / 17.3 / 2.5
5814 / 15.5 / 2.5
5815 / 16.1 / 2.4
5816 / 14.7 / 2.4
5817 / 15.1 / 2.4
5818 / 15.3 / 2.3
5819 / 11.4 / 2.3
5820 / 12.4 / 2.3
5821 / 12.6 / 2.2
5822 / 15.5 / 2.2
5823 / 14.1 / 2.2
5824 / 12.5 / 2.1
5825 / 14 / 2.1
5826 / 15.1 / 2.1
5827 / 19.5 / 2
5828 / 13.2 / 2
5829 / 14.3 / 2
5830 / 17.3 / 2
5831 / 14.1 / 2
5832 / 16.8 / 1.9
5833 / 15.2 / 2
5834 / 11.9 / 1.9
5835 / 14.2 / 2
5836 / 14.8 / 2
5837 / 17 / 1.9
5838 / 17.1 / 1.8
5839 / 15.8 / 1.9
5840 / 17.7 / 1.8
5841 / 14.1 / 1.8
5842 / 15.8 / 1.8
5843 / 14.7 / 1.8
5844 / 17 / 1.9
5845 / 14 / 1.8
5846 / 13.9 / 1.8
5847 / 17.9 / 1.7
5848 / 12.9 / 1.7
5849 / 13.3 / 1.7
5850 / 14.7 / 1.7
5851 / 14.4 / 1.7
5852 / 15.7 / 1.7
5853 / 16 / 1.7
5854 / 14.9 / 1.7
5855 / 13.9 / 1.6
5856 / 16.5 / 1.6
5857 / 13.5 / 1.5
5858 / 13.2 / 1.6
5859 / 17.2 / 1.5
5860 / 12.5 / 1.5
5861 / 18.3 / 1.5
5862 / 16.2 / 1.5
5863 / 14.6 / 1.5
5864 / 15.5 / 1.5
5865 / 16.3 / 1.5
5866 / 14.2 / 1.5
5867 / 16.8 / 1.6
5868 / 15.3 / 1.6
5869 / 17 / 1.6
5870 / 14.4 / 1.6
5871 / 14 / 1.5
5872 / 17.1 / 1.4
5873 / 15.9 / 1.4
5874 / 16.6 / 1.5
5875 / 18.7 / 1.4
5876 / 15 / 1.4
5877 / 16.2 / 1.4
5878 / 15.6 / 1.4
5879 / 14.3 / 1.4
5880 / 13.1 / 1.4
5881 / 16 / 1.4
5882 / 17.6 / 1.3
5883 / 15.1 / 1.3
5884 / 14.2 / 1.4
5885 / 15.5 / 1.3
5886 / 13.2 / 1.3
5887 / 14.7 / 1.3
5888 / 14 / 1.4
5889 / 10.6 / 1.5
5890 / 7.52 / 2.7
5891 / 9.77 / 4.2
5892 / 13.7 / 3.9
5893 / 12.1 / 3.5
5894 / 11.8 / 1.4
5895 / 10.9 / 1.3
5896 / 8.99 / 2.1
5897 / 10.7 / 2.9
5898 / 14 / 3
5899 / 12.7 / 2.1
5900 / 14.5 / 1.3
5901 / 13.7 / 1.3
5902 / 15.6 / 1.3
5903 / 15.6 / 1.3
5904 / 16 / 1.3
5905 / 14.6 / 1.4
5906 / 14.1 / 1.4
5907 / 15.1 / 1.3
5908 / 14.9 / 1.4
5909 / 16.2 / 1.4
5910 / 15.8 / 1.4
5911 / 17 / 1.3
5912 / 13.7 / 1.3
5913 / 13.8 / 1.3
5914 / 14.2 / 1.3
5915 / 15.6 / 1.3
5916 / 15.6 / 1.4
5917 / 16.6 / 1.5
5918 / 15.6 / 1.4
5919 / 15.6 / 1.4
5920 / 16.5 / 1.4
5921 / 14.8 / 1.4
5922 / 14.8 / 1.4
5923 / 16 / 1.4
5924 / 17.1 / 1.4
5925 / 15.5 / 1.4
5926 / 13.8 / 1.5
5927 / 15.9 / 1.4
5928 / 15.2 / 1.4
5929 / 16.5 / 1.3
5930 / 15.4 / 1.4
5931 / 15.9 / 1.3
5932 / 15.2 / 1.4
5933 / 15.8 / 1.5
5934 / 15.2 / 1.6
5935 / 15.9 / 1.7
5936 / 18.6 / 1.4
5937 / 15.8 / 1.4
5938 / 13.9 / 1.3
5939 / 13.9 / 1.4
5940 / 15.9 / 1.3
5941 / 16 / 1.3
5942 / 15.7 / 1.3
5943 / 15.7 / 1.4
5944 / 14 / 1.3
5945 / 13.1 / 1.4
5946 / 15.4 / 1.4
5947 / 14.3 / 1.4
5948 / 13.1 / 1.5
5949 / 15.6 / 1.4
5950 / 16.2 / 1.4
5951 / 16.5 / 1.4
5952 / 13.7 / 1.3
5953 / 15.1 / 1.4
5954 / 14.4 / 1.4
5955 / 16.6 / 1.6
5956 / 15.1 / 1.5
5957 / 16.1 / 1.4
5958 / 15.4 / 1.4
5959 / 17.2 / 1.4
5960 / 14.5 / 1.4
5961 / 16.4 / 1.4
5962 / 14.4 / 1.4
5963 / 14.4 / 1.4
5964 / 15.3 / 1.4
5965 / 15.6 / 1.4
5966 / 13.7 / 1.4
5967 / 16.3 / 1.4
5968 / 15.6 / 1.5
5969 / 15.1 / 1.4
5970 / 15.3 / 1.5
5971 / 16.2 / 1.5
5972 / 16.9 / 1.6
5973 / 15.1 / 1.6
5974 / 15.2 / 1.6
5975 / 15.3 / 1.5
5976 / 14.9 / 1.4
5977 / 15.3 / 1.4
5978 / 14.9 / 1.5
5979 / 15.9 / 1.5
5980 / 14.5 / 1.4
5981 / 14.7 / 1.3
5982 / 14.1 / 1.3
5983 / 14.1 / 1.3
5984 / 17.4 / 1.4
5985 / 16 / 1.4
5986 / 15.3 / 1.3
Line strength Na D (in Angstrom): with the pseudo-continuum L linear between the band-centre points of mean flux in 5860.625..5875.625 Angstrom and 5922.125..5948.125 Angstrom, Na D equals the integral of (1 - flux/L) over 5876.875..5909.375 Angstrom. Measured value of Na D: 4.3 Angstrom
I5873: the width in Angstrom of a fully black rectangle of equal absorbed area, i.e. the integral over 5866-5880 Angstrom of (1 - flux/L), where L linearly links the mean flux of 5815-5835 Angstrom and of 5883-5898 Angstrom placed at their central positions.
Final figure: -3.3 Angstrom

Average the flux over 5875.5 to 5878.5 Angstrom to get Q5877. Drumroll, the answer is 15.6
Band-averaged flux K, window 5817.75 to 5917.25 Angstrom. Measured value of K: 14.7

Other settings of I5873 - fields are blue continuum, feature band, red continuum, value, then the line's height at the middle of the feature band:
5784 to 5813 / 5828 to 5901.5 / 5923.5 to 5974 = 4.5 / 15.6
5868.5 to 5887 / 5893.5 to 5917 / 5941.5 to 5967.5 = 1.8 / 15.4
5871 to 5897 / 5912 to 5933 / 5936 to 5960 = -1.1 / 14.7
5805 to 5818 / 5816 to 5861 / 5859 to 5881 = 2.1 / 15.6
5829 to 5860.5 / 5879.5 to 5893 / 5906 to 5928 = 1.6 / 15.3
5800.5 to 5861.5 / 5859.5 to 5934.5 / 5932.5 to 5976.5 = 2.5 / 15.3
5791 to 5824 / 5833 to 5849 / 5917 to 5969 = 0.3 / 15.4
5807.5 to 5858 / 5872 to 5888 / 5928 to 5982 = -0.3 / 15.1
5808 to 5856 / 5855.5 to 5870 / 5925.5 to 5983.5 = -0.4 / 15.1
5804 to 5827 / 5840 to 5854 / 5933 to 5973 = 0.0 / 15.1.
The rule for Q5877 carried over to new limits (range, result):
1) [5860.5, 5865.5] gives 16.2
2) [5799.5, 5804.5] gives 16.9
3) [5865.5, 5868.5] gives 15.4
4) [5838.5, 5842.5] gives 15.8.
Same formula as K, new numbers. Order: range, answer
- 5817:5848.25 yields 14.9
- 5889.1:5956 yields 14.7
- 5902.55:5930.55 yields 15.4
